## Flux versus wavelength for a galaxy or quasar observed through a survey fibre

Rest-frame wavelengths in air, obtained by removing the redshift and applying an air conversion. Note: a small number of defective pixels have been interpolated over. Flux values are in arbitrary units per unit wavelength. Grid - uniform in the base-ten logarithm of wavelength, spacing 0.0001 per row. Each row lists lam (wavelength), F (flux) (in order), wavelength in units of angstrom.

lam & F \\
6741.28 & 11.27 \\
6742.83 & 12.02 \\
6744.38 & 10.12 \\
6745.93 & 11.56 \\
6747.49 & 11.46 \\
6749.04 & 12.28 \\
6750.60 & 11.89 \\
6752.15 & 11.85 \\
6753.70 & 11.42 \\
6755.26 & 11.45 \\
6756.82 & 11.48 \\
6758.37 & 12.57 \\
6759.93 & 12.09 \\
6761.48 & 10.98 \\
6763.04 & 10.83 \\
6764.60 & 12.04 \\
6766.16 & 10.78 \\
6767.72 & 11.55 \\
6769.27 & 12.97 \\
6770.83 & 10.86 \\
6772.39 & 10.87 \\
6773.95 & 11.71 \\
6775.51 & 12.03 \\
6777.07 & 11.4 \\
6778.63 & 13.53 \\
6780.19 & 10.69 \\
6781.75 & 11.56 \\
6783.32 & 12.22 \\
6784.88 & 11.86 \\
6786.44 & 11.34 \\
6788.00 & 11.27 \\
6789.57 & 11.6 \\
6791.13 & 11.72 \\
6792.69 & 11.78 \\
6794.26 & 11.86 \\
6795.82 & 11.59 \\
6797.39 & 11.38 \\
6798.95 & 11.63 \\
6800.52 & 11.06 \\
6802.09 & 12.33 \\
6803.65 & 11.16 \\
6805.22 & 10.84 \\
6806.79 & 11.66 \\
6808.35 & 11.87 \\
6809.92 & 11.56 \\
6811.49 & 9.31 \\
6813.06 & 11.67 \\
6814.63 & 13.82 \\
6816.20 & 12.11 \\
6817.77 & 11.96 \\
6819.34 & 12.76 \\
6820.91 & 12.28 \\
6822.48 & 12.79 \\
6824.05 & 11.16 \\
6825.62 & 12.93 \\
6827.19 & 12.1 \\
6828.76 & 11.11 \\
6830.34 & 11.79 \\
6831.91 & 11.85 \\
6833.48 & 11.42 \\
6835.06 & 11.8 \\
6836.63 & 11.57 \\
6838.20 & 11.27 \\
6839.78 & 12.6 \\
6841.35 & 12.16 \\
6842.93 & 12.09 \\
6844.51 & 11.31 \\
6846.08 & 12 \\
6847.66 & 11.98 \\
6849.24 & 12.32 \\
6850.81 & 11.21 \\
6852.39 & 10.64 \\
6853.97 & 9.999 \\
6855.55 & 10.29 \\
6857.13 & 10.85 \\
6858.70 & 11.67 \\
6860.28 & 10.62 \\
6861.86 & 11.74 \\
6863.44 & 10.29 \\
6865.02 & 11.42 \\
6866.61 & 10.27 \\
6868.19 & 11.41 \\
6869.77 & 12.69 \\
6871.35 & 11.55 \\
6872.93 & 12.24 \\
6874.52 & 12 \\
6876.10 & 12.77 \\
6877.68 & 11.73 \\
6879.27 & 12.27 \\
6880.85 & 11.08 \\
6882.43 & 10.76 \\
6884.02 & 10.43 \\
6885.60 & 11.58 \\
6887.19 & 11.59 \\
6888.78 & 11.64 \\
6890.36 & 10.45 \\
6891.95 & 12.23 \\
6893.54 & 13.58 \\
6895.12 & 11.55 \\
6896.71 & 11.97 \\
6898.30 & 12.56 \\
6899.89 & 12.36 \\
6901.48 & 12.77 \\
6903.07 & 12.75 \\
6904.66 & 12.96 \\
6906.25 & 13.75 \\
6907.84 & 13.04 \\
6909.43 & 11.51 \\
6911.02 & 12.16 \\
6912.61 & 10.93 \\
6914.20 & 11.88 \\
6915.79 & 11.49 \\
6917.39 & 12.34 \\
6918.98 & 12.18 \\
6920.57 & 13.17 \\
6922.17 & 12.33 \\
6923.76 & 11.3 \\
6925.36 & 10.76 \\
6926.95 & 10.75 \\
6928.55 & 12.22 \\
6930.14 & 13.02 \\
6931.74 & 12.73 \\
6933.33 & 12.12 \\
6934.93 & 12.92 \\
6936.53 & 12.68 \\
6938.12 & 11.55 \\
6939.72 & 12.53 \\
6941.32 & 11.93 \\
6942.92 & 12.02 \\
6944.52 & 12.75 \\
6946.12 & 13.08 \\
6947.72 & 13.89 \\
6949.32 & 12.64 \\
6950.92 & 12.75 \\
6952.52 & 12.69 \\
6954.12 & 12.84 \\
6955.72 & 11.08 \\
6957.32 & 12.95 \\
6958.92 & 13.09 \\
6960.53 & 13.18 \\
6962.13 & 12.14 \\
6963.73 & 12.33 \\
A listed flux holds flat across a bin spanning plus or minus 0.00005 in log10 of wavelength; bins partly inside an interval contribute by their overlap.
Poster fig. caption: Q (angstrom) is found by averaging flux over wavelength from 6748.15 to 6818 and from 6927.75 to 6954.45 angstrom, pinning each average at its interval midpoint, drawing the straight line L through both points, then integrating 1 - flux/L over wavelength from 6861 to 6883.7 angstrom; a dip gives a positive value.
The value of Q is 1.17 angstrom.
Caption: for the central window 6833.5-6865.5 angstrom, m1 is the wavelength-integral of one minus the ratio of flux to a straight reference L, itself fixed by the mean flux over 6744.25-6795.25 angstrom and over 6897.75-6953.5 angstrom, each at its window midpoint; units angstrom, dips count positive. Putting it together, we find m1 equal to 1.6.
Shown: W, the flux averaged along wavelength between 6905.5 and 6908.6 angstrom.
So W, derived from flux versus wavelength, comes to 13.4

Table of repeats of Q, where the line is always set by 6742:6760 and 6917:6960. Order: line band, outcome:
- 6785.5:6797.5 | 0.2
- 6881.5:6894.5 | 0.7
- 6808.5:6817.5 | 0.1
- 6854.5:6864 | 0.9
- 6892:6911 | -0.5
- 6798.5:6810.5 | 0.4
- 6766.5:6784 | 0.0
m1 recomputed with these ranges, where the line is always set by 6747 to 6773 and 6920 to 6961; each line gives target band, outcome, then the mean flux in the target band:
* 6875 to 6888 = 0.7 angstrom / 11.5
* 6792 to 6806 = 0.3 angstrom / 11.5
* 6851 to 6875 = 1.8 angstrom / 11.2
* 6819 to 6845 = 0.0 angstrom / 11.9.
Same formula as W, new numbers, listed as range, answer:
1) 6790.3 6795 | 11.8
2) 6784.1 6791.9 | 11.6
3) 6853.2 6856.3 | 10.1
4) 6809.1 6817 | 11.7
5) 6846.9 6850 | 12.1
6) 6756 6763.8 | 11.6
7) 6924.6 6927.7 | 10.8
